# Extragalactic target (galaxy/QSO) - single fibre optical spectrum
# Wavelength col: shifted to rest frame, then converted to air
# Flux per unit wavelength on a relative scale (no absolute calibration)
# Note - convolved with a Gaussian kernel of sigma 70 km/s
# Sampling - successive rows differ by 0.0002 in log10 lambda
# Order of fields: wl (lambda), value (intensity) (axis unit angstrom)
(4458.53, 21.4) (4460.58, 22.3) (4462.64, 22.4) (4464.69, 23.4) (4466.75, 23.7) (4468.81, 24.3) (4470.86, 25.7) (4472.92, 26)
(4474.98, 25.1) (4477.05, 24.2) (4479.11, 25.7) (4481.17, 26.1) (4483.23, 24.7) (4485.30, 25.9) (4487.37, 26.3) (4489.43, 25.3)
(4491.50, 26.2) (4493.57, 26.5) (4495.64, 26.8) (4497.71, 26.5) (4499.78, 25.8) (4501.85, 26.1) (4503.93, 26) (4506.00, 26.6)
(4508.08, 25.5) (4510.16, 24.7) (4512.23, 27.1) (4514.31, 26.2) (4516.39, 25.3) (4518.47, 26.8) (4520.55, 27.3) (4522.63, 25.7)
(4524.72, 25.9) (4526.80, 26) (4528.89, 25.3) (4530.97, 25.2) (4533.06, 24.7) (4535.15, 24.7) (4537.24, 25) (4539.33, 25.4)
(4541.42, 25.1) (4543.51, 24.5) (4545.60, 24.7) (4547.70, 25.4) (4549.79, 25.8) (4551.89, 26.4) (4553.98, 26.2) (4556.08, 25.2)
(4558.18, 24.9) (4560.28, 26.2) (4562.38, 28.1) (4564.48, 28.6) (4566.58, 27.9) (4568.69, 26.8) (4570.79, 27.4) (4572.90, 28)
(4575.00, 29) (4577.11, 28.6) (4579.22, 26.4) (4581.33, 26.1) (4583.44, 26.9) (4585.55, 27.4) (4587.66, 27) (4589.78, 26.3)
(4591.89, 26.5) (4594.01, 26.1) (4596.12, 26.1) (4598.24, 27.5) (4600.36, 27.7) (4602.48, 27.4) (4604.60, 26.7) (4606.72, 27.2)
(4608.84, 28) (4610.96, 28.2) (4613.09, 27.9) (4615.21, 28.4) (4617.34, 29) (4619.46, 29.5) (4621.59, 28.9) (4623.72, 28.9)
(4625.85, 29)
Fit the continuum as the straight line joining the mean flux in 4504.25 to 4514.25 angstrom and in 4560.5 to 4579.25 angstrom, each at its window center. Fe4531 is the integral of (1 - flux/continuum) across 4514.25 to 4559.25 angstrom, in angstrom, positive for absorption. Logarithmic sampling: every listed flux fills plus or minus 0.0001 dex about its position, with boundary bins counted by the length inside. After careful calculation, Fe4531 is 2.2 angstrom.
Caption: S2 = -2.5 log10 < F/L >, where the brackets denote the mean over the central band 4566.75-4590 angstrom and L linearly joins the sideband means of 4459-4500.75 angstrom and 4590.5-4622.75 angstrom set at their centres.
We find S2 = -0.01 mag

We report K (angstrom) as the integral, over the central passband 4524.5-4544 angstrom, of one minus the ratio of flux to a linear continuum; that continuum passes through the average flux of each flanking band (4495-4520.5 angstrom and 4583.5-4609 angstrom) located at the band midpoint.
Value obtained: 0.9 angstrom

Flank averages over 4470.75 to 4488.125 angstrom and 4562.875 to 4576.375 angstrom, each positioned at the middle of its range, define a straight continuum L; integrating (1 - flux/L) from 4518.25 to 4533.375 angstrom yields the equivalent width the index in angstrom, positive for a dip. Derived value 0.5 angstrom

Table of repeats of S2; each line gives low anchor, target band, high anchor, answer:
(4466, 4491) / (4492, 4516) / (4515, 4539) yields -0.03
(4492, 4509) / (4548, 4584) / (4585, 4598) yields -0.02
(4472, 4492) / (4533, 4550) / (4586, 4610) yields 0.05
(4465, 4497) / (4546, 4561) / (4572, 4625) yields 0.05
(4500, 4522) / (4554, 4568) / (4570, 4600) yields 0.00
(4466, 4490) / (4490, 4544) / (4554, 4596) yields 0.01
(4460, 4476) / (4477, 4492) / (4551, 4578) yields -0.04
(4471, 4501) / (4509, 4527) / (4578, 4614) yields 0.00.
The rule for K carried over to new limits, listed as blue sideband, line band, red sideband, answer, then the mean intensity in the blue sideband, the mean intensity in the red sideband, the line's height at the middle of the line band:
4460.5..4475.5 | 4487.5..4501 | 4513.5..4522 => -0.4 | 24.2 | 26.4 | 25.4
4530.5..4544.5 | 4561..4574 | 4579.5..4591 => -0.9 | 24.9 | 26.7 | 26.1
